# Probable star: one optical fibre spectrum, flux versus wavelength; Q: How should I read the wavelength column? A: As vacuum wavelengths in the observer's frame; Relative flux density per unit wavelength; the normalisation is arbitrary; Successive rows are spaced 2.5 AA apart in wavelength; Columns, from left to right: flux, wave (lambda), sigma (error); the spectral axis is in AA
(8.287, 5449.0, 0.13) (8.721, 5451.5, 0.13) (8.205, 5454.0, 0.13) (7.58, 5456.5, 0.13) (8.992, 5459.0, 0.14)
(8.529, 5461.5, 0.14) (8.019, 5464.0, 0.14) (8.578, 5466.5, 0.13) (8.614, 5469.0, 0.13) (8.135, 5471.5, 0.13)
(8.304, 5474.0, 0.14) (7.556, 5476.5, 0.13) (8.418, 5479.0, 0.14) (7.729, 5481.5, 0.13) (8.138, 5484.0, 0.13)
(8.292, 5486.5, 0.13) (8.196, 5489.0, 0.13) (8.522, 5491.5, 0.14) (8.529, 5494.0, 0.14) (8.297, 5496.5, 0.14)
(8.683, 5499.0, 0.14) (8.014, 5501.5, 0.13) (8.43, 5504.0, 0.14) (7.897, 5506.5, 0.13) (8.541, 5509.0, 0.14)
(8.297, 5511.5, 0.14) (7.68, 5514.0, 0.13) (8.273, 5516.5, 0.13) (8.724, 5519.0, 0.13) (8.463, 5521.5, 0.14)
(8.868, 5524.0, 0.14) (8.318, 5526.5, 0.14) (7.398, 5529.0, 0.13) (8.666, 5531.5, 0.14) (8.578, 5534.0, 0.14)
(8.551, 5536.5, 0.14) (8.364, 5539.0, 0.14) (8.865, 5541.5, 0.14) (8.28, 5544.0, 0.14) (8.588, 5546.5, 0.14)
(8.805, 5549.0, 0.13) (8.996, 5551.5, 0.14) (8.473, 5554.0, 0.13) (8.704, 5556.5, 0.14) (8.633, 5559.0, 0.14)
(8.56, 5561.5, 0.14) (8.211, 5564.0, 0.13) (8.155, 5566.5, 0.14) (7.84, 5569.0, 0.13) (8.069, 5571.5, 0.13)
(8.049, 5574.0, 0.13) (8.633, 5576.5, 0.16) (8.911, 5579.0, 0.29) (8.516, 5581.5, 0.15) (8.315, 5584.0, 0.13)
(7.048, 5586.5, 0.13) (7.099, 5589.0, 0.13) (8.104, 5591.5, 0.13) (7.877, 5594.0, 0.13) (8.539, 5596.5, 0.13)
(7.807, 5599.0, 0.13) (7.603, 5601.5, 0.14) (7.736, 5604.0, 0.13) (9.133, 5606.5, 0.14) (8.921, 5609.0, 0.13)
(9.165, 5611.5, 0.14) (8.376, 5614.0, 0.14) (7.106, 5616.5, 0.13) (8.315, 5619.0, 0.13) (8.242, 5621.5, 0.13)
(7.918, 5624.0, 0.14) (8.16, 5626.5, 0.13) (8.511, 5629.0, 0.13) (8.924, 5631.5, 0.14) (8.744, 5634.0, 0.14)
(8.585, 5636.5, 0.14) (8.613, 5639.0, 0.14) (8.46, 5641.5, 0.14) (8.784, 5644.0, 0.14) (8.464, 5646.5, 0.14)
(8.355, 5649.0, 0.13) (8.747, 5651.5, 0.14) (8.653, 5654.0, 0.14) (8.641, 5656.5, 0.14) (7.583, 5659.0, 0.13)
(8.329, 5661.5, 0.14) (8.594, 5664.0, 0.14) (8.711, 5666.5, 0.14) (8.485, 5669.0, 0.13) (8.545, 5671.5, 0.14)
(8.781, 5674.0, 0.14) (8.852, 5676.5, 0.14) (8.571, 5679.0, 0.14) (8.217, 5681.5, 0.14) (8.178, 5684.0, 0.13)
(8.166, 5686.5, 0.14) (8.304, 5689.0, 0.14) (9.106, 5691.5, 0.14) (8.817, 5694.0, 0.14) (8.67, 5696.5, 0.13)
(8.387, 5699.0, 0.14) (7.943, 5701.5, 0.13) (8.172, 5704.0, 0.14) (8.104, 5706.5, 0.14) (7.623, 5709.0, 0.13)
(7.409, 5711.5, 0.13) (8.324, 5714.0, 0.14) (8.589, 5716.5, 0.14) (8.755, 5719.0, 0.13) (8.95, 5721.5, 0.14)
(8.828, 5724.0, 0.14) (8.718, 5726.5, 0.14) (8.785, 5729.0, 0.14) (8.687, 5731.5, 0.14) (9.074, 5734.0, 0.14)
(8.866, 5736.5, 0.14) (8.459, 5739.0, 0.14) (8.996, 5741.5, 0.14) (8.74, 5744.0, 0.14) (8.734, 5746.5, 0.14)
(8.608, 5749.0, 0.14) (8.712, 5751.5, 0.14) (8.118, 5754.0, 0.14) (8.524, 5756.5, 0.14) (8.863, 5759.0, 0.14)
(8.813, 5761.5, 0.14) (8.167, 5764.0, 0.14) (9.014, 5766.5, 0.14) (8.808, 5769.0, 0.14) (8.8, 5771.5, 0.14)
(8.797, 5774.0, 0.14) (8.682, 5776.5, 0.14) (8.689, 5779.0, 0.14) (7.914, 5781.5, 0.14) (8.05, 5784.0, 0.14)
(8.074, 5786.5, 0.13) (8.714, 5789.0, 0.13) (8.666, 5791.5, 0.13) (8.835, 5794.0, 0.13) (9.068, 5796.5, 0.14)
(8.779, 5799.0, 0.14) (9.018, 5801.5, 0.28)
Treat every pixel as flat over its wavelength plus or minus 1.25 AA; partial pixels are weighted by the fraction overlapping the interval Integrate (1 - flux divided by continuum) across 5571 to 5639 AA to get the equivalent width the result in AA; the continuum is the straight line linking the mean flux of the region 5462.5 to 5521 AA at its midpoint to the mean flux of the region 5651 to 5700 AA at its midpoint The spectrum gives 1.38 AA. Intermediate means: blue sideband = 8.26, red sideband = 8.51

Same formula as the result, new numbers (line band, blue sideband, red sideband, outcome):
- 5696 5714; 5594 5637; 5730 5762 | 1.15 AA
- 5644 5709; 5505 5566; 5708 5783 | 0.80 AA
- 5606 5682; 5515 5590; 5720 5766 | 0.31 AA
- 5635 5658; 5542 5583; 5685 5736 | -0.29 AA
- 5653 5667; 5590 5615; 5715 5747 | 0.20 AA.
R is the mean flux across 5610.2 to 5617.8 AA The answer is 8.22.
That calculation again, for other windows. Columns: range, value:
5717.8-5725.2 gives 8.85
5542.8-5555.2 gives 8.63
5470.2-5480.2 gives 8.1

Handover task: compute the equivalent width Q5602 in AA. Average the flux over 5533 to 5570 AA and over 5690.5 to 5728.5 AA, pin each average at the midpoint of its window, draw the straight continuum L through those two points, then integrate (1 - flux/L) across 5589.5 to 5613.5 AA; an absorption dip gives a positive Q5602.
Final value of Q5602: 0.6 AA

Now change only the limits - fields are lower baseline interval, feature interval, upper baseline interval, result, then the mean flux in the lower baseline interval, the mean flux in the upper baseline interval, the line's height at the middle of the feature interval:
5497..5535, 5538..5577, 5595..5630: -0.75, 8.32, 8.25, 8.29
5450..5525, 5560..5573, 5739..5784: 0.35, 8.31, 8.62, 8.4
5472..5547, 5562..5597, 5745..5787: 1.17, 8.31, 8.56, 8.38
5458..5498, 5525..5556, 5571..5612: -0.97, 8.3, 8.19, 8.24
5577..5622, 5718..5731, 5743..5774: -0.37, 8.16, 8.66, 8.56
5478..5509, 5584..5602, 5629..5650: 1.55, 8.27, 8.61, 8.5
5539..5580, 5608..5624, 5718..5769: 0.45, 8.48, 8.72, 8.55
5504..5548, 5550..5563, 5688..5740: -0.42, 8.38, 8.5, 8.4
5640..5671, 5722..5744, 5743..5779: -0.46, 8.49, 8.67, 8.62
